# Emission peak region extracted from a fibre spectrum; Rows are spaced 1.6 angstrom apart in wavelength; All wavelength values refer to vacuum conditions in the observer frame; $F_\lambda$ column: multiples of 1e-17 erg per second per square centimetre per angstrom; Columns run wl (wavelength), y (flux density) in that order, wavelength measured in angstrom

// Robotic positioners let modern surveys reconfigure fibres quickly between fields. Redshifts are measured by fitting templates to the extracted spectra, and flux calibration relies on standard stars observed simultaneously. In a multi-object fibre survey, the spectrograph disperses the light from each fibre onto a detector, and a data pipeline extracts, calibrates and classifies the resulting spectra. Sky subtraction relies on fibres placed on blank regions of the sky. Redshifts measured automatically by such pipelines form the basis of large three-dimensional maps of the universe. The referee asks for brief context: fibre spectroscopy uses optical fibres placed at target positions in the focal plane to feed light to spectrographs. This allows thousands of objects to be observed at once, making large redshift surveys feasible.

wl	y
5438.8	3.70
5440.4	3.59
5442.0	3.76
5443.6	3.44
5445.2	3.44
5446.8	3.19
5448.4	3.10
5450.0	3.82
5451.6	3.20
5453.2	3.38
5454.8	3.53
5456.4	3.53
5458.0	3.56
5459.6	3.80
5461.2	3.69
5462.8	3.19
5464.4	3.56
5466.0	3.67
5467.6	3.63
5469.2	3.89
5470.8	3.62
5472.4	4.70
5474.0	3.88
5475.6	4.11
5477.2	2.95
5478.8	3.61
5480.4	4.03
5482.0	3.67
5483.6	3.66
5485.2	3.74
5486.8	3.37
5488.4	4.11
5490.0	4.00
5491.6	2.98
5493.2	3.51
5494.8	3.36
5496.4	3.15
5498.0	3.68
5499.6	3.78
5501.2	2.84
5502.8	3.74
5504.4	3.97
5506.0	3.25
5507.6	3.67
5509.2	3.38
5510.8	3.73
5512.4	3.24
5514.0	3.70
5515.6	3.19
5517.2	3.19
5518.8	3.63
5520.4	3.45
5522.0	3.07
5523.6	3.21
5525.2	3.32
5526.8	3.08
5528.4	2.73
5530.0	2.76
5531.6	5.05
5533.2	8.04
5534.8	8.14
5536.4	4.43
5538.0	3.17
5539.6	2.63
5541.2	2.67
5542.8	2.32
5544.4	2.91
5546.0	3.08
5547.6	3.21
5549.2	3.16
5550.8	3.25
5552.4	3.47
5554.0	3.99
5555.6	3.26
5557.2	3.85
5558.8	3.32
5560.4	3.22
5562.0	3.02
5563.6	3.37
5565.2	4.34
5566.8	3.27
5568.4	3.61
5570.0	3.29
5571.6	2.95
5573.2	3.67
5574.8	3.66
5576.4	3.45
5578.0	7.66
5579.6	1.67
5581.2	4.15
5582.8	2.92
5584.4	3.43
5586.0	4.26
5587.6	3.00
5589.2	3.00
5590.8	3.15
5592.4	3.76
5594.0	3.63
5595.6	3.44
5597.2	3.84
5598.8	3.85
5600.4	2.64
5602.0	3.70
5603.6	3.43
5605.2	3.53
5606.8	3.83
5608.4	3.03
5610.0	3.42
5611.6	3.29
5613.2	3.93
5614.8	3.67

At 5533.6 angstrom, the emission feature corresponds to H-beta 4861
